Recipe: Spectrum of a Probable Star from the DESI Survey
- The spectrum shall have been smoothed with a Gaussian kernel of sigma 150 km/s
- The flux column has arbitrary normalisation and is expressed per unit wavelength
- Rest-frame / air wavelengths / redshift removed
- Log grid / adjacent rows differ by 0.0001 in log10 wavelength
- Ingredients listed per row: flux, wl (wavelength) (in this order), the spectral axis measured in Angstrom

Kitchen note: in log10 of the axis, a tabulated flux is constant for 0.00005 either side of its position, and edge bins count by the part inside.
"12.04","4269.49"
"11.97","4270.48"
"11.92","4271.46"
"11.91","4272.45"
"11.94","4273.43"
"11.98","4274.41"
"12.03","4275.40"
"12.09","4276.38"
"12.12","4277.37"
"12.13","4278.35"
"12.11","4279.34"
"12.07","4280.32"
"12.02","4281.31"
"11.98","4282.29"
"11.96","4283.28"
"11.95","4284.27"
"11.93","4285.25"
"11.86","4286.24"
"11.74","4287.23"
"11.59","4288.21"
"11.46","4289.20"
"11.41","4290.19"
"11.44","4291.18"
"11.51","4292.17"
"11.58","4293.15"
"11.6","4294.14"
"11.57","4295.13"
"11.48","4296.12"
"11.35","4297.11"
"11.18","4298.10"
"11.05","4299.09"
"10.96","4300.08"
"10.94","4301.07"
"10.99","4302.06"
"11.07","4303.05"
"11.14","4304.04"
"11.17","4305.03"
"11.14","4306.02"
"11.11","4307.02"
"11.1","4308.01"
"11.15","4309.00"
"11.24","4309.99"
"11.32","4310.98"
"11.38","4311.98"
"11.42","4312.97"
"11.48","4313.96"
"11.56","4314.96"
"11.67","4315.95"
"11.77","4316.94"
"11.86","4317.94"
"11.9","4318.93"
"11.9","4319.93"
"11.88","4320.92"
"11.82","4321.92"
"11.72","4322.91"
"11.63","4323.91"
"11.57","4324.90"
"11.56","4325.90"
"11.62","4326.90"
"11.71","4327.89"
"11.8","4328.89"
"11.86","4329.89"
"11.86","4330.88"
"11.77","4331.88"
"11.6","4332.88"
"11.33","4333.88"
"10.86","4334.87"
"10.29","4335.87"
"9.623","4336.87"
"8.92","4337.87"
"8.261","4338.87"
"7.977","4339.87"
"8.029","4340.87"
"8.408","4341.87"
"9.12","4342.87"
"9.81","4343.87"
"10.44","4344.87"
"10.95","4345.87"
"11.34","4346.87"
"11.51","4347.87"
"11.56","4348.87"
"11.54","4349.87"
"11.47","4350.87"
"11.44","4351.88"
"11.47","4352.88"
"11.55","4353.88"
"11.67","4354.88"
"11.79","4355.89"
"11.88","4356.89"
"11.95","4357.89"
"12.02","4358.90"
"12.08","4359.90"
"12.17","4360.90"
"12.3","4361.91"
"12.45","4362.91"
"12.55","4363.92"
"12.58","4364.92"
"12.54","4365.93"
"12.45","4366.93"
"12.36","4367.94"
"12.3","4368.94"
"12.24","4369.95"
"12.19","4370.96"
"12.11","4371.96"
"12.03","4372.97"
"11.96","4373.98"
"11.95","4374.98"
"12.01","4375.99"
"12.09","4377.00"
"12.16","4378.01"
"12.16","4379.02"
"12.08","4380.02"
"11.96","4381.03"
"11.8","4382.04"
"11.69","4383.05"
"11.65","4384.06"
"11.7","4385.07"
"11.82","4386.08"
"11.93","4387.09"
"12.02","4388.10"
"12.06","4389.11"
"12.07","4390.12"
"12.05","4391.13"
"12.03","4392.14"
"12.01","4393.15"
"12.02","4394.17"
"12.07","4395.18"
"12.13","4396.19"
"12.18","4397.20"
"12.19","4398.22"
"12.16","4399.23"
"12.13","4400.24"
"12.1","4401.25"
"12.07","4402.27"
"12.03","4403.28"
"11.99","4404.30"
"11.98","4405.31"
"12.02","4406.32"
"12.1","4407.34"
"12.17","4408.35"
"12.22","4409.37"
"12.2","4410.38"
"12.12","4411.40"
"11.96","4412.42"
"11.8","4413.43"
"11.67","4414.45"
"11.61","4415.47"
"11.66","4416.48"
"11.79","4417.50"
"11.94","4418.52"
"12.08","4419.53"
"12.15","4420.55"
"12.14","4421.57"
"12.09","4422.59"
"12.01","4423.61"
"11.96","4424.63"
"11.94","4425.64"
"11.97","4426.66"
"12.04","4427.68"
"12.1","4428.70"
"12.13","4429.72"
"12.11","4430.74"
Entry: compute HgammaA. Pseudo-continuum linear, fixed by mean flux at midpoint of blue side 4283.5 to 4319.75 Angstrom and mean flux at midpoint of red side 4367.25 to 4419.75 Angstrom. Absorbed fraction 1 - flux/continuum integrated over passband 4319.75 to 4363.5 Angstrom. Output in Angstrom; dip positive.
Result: 2.2 Angstrom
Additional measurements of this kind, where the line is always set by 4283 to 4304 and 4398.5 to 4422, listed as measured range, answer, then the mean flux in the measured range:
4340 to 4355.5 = 1.4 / 10.6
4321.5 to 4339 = 0.7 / 11.2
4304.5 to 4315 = 0.2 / 11.3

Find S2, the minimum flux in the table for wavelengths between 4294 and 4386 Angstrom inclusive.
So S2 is 7.977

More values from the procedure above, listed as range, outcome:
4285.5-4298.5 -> 11.18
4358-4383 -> 11.8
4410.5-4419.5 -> 11.61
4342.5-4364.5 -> 9.12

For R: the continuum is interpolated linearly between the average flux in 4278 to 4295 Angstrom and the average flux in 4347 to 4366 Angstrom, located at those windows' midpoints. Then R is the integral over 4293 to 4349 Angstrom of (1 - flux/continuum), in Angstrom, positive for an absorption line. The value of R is 3.8 Angstrom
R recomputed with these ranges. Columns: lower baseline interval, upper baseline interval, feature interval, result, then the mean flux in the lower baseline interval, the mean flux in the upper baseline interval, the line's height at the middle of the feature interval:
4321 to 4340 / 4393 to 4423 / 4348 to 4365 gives -0.80 Angstrom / 11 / 12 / 11.3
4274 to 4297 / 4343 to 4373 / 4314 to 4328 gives 0.09 Angstrom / 11.8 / 11.8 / 11.8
